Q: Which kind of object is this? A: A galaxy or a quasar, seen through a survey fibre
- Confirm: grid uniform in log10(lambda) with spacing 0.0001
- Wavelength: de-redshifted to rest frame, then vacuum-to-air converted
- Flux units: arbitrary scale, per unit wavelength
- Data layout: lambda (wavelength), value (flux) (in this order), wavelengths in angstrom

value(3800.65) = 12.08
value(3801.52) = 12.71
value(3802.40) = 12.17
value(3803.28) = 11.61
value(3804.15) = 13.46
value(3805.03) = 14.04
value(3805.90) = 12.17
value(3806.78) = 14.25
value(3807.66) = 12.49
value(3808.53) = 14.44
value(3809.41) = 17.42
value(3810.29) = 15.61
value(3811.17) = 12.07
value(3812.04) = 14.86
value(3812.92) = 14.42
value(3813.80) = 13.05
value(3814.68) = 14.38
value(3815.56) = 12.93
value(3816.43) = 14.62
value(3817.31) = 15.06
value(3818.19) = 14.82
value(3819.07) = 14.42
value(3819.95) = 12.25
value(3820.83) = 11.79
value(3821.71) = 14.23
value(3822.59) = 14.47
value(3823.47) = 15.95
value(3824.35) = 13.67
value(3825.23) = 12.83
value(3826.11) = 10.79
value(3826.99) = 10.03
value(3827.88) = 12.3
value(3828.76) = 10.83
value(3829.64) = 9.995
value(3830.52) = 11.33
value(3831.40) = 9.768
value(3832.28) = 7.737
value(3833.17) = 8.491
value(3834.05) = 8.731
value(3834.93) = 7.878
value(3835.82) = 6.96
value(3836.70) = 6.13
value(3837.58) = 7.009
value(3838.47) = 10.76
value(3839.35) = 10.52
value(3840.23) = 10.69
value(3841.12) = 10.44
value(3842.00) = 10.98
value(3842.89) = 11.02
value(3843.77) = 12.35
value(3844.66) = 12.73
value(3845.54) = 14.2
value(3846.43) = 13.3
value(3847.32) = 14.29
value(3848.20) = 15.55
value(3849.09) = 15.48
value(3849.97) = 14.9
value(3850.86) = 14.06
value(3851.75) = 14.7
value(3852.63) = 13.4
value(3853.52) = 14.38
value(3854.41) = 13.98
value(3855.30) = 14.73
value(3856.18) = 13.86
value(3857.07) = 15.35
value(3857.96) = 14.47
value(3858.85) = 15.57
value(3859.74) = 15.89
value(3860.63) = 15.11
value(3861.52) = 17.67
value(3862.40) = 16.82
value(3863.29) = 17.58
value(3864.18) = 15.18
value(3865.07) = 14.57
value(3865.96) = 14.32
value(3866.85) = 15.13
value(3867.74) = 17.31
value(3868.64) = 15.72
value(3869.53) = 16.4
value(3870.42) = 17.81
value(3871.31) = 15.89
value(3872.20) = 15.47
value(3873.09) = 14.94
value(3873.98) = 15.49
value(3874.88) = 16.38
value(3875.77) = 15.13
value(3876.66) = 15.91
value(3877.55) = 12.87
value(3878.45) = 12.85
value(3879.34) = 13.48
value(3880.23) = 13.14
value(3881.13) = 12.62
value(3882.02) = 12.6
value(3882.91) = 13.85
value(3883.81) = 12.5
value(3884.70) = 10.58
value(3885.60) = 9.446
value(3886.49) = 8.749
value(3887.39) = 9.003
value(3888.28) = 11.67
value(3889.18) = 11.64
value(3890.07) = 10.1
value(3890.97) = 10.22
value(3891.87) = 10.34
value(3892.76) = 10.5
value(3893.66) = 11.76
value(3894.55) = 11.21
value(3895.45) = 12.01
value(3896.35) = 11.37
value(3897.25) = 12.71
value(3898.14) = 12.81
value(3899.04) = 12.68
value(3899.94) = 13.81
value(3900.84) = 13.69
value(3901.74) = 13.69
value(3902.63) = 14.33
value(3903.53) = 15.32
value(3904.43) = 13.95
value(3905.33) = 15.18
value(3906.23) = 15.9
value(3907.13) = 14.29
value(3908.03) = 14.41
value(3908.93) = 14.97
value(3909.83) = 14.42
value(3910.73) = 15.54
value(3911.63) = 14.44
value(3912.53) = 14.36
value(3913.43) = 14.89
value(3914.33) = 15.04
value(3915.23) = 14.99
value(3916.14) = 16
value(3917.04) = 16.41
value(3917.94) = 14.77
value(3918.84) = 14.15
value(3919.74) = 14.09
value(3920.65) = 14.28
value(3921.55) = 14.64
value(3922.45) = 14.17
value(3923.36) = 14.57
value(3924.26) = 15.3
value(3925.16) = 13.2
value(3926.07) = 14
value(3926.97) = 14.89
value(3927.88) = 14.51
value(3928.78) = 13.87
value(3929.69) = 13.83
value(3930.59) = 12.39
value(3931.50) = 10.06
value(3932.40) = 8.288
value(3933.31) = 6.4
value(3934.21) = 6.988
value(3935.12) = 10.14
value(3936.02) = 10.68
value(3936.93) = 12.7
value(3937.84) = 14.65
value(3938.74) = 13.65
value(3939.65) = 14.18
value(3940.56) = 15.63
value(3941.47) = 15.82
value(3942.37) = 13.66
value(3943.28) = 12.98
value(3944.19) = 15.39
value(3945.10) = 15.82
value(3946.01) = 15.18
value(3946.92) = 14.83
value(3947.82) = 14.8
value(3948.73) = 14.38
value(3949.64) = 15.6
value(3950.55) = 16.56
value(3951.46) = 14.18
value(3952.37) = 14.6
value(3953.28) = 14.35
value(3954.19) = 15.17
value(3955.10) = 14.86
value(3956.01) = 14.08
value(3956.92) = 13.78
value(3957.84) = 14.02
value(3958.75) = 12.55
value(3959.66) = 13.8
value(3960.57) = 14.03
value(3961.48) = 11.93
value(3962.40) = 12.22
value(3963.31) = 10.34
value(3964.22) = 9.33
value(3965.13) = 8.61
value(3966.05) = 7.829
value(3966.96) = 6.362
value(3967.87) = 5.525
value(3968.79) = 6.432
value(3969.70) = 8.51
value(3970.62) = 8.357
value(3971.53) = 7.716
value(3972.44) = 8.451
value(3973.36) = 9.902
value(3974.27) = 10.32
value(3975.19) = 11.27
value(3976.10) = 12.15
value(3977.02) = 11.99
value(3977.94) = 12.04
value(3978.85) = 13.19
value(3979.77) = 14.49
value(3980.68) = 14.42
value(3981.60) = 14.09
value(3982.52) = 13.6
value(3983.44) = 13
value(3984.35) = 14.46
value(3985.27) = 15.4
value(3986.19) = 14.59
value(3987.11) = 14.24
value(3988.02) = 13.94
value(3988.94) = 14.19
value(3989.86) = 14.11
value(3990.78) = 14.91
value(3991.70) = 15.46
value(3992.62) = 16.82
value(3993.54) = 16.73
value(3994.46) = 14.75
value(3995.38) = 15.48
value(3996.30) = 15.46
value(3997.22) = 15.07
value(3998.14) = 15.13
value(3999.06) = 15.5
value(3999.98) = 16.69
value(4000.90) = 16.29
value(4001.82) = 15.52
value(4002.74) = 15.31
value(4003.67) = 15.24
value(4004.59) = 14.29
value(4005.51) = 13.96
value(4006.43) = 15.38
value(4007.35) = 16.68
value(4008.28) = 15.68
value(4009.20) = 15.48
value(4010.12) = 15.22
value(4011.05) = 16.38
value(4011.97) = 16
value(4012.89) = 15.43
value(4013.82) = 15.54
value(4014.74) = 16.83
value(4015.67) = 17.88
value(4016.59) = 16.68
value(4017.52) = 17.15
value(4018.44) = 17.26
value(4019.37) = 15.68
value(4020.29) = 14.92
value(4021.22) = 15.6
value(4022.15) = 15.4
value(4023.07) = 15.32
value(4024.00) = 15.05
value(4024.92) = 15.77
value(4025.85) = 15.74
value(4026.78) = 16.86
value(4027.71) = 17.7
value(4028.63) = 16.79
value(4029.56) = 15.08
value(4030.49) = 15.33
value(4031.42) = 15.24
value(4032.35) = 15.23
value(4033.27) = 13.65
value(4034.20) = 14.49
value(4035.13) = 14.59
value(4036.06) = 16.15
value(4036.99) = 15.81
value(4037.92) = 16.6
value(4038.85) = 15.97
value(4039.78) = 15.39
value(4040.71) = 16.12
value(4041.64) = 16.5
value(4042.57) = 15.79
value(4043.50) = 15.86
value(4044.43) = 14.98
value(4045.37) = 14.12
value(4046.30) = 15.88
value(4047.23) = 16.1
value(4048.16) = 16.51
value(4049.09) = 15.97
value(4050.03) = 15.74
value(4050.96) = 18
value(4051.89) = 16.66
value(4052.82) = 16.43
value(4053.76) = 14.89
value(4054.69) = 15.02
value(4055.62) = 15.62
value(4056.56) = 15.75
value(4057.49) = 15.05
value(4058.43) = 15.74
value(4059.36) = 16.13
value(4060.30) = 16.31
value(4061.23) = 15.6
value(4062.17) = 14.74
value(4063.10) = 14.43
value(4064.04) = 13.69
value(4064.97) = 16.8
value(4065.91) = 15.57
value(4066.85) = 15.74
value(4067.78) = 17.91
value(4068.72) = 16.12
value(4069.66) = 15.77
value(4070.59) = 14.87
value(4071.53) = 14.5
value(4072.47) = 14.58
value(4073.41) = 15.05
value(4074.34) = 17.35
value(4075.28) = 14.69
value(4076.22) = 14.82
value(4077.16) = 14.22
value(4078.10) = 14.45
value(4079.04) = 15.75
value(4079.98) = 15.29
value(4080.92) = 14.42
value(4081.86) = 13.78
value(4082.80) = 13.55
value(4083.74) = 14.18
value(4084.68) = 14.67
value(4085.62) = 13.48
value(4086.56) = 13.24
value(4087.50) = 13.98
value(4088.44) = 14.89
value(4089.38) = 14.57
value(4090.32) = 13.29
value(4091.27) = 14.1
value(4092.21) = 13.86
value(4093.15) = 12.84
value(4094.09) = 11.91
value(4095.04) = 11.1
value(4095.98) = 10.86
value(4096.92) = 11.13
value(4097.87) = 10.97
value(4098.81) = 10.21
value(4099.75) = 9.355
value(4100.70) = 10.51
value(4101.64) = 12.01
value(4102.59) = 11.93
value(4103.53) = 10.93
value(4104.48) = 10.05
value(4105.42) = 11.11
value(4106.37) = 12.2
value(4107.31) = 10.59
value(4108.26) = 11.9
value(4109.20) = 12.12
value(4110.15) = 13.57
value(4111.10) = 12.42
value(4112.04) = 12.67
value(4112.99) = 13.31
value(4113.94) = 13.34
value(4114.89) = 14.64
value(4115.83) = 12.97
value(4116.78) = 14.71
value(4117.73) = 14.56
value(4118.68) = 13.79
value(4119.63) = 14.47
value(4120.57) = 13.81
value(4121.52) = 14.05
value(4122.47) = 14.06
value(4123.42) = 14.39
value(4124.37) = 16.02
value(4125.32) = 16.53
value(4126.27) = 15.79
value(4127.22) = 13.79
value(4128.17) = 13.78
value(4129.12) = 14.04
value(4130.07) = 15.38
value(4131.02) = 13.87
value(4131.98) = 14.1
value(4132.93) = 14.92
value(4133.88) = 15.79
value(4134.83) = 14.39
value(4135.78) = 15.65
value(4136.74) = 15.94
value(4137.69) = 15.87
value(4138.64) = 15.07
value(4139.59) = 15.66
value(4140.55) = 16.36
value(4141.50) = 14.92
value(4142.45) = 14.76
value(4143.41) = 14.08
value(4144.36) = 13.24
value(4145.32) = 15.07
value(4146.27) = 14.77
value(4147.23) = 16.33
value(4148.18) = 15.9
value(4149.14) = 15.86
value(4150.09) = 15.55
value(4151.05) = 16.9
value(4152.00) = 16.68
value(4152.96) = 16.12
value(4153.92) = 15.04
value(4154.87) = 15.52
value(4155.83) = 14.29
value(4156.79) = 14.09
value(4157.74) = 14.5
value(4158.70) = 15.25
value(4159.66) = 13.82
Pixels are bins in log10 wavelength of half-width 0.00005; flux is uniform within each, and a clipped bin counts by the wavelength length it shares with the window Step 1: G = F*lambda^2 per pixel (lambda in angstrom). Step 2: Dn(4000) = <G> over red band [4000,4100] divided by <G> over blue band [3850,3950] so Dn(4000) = 1.18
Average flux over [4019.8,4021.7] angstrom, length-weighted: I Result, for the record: 15.2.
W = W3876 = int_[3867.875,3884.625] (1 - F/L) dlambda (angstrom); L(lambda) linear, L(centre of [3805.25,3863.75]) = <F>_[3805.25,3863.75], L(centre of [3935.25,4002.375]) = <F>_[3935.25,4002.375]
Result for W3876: -1.9 angstrom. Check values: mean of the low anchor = 13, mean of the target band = 14.6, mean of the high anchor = 13.3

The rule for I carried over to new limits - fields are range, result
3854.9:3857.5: 14.7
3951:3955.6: 14.6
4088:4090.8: 14.2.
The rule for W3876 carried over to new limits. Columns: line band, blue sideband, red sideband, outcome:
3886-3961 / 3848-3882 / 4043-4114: 6.68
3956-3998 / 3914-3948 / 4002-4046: 6.50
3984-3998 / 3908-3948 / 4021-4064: -0.22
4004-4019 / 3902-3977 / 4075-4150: -3.00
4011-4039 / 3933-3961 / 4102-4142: -4.09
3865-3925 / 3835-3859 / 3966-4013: -4.18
